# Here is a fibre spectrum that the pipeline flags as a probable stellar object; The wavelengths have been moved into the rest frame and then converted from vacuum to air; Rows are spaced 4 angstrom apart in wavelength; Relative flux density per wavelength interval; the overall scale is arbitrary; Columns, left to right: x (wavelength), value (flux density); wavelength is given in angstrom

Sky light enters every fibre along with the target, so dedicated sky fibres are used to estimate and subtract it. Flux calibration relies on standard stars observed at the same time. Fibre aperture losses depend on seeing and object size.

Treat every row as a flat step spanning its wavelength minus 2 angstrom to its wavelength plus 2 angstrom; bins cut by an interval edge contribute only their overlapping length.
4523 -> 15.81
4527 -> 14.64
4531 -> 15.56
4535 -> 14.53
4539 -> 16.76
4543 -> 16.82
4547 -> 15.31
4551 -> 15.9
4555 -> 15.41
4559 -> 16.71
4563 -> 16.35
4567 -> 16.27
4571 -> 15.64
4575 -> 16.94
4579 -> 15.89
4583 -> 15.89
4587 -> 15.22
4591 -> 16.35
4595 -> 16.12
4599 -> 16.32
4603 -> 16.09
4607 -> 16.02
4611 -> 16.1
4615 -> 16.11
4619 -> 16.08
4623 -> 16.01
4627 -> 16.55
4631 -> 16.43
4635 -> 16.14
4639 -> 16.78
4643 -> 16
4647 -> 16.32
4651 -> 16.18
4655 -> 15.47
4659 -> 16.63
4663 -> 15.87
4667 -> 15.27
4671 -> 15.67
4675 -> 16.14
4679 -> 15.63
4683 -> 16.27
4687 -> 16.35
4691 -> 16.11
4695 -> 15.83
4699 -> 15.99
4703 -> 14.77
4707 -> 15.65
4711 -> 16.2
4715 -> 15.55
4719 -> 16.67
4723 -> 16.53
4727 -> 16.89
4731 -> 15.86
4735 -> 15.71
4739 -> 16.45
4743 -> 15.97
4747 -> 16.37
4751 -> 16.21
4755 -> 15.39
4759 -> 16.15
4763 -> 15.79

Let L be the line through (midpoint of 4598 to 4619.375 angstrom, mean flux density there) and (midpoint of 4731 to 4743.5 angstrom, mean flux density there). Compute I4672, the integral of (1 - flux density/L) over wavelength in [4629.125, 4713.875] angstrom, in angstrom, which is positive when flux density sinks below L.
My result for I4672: 0.5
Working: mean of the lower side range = 16.1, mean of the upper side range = 16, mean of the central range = 16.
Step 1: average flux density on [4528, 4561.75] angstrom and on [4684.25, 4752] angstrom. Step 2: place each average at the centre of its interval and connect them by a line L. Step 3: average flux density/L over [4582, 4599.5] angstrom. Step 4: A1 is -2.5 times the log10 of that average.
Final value 0.00 mag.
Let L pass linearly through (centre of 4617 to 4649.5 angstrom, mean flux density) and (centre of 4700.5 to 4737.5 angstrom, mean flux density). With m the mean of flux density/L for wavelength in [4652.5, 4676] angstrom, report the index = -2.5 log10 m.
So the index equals 0.023 mag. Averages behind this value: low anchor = 16.3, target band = 15.8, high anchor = 16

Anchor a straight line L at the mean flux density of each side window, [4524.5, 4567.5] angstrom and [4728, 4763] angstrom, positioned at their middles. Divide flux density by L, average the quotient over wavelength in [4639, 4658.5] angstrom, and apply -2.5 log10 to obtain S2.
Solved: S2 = -0.013 mag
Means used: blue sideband 15.8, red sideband 16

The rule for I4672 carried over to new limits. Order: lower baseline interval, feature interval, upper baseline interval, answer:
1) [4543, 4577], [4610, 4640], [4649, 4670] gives -0.6 angstrom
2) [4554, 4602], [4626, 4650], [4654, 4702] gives -0.5 angstrom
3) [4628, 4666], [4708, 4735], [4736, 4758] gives -0.2 angstrom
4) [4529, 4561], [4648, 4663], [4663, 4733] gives -0.1 angstrom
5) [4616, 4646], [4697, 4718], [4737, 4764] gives 0.6 angstrom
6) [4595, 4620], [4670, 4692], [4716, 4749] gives 0.2 angstrom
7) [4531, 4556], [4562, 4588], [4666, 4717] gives -0.4 angstrom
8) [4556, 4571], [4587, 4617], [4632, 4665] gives 0.2 angstrom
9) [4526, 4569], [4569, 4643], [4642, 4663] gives -0.7 angstrom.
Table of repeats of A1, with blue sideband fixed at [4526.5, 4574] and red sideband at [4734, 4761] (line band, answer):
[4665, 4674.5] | 0.03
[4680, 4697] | -0.01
